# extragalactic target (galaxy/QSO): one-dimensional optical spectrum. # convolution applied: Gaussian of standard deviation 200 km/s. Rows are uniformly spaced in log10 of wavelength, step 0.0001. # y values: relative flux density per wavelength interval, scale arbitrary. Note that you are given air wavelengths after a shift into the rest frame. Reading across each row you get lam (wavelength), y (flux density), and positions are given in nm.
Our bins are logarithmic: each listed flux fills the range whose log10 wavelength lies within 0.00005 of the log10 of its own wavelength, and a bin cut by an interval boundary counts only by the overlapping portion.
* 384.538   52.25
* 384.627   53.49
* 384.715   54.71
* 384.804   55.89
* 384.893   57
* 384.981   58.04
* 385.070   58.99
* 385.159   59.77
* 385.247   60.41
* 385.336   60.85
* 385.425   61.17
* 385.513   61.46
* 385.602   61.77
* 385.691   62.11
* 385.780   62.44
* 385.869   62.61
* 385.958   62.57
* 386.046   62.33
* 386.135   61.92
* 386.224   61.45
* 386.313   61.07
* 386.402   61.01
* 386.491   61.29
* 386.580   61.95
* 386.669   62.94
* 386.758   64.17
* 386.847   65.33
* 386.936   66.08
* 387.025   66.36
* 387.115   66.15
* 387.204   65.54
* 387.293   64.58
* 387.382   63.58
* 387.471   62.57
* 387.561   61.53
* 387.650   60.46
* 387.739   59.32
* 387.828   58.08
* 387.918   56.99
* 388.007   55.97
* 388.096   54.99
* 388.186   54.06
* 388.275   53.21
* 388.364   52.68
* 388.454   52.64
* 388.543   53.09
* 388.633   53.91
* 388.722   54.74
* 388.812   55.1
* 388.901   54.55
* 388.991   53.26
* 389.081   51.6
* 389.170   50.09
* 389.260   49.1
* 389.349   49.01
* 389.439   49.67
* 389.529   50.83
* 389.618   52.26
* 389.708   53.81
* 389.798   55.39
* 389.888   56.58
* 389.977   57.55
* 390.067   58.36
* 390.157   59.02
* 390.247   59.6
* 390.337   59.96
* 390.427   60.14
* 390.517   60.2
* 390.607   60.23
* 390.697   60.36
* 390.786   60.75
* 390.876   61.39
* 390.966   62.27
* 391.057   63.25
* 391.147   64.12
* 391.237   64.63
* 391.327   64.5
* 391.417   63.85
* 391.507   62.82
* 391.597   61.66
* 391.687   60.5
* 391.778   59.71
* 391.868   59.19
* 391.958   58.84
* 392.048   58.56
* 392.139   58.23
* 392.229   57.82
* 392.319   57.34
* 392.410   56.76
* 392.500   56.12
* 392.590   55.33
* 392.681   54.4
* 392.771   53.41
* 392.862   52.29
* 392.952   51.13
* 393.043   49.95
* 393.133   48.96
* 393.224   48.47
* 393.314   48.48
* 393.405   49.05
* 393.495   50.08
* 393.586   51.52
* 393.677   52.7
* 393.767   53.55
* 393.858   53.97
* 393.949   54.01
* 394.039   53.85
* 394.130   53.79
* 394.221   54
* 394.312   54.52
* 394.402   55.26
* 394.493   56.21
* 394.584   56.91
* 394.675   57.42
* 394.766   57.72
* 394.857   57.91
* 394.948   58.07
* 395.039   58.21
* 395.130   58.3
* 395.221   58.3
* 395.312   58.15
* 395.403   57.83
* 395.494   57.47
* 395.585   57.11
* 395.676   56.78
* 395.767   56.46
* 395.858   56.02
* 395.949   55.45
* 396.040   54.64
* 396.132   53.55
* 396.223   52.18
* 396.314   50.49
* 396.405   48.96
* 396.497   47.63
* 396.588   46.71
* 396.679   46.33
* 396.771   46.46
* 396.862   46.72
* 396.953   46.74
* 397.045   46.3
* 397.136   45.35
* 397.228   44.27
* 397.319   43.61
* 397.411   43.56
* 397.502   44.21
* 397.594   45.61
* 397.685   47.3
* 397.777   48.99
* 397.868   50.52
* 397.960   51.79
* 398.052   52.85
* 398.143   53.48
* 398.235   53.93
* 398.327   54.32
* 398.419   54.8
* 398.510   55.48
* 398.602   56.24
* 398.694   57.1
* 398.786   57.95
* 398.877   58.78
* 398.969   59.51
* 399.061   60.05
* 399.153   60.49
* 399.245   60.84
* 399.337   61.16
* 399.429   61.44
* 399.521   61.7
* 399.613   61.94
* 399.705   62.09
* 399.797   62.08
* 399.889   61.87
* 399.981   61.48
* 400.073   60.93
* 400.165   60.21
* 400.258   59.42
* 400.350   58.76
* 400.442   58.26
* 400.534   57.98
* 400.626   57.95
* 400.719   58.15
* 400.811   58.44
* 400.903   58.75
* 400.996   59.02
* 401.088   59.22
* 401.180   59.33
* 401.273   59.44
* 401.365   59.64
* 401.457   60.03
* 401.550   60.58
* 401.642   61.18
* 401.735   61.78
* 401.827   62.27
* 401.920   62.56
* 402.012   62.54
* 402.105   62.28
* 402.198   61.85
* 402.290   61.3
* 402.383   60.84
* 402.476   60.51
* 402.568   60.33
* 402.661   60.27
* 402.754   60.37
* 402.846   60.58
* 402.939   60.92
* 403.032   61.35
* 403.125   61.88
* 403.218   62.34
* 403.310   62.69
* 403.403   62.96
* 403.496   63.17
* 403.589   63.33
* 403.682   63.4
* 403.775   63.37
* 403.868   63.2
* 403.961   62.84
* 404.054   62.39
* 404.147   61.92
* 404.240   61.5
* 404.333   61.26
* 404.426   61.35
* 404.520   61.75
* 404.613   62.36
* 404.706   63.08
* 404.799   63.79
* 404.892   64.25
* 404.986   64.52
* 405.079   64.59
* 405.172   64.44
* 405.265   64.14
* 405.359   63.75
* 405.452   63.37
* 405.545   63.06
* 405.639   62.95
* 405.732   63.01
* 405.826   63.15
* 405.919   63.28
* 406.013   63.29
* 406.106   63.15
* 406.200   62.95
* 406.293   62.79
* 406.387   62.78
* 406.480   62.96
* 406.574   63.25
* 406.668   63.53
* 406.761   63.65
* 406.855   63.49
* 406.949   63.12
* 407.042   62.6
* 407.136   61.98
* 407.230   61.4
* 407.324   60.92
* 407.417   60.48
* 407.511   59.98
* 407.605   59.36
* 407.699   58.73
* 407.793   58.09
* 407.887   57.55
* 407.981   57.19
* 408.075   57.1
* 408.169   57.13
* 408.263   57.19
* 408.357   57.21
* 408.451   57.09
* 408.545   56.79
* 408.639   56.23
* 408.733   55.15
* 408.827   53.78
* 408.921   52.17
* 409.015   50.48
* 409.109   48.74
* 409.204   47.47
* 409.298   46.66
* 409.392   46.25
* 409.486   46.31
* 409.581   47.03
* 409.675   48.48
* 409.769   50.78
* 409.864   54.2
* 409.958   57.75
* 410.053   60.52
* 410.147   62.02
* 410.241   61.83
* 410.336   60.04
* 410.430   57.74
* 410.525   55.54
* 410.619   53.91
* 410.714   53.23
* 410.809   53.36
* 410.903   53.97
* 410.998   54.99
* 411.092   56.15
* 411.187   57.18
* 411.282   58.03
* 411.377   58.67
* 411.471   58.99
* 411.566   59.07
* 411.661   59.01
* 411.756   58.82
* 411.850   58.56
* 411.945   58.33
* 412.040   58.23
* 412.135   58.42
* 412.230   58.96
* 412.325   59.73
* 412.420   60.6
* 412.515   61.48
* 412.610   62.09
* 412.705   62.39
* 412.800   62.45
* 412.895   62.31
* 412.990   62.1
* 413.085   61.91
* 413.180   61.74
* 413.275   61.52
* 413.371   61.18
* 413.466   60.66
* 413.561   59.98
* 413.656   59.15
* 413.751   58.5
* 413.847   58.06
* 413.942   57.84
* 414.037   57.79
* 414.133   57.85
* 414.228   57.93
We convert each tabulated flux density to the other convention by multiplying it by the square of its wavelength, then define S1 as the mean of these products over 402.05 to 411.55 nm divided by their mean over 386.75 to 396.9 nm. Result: 1.14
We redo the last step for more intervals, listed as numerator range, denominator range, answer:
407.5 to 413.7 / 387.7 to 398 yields 1.14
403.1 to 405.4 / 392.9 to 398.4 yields 1.26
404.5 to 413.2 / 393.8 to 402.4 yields 1.11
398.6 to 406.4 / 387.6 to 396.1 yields 1.16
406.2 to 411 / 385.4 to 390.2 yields 1.08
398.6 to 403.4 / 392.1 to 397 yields 1.16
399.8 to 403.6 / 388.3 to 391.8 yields 1.12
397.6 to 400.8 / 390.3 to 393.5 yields 1.03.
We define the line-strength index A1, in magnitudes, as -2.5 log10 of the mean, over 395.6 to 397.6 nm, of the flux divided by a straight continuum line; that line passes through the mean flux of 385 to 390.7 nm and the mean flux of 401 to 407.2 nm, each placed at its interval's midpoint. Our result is 0.23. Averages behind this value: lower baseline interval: 58.6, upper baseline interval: 62.3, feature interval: 49.2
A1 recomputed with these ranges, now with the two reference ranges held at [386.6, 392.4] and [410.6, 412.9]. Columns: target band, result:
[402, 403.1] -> -0.048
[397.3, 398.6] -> 0.161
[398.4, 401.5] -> -0.019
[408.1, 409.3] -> 0.087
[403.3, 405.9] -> -0.083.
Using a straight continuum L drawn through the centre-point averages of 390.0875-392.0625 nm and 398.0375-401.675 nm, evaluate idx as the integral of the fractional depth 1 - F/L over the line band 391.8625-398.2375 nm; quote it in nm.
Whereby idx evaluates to 0.79 nm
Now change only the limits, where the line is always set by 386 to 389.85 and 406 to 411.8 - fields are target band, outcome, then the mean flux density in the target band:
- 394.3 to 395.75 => 0.01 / 57.3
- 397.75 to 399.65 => 0.02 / 56.9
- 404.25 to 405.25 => -0.10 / 63.1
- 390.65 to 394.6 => 0.08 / 56.5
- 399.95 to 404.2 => -0.26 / 60.9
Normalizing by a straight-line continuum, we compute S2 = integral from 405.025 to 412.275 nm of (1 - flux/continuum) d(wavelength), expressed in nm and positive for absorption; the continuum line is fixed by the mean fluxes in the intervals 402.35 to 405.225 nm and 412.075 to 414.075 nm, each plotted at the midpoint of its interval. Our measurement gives 0.38 nm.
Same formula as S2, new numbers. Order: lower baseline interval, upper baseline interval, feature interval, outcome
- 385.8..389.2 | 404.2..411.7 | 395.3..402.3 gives 0.37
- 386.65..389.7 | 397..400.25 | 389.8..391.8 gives -0.15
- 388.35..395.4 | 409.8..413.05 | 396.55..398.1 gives 0.27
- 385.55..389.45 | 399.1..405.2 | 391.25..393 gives 0.04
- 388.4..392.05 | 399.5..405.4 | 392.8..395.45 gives 0.21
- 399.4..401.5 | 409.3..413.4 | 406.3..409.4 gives 0.02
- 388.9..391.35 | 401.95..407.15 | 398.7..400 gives 0.00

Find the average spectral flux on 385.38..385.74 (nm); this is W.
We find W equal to 61.6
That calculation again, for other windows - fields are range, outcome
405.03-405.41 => 64.3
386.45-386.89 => 63.2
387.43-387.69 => 61.4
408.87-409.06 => 51.5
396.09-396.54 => 50.6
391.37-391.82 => 61.7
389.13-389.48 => 49.4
